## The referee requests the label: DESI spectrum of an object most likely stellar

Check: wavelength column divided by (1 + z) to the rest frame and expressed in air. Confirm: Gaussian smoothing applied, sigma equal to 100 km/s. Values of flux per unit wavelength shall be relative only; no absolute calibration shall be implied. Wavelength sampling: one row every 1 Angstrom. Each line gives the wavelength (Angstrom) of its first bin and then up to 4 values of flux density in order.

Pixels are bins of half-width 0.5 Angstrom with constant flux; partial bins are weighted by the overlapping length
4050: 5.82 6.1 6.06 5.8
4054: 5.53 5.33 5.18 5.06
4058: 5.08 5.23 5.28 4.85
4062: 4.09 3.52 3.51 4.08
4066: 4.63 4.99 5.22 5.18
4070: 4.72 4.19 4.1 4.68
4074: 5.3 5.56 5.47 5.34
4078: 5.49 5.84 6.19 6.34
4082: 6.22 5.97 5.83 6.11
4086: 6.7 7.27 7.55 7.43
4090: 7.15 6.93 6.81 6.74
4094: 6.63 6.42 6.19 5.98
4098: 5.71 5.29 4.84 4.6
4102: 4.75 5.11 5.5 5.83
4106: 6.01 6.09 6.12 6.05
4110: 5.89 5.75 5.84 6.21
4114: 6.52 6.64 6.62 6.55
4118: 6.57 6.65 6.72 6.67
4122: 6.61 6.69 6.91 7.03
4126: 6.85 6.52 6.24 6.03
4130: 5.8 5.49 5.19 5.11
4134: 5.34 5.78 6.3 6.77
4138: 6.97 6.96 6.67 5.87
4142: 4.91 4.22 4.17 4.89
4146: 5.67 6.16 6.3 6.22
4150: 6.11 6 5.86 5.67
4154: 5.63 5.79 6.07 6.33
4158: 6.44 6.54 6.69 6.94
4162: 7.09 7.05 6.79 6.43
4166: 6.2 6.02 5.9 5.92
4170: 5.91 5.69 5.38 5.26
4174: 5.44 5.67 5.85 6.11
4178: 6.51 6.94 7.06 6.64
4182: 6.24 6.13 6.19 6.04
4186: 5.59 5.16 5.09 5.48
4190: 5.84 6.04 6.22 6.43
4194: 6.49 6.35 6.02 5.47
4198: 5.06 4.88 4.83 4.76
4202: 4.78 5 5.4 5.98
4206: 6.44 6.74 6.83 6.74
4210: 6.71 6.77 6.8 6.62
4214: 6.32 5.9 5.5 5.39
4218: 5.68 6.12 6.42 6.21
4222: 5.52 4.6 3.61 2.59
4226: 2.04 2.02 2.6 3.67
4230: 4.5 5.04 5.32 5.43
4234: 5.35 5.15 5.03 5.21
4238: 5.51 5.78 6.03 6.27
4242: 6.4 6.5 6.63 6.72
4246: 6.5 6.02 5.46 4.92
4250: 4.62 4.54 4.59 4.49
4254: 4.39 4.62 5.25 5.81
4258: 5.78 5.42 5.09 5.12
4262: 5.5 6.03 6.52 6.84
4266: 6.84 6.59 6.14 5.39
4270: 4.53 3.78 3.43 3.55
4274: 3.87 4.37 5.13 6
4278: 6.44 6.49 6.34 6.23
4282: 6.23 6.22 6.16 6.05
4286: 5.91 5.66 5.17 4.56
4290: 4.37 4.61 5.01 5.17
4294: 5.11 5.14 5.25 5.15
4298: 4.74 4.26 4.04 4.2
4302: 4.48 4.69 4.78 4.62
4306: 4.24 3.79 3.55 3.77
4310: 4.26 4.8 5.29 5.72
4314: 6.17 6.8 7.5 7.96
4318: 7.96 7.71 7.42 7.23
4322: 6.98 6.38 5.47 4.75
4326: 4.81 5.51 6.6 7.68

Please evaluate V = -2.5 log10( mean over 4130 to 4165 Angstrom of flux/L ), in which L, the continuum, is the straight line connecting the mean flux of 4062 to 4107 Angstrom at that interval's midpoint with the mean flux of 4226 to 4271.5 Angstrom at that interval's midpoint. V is -0.10 mag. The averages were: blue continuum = 5.62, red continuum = 5.3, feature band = 6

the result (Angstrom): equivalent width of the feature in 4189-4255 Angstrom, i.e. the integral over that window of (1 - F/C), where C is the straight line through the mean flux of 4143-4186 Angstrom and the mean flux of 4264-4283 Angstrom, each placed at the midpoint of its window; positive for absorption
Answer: 3.8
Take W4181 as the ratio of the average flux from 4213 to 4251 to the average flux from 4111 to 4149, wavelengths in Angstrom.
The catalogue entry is 0.9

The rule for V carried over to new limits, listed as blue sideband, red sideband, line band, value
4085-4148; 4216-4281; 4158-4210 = -0.07 mag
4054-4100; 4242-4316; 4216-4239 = 0.13 mag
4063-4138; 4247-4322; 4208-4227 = 0.02 mag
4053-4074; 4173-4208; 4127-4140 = -0.13 mag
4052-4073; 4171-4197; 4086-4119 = -0.19 mag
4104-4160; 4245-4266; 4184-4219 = -0.03 mag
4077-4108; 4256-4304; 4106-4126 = -0.07 mag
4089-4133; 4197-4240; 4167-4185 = -0.08 mag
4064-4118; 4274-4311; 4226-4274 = 0.00 mag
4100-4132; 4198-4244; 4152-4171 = -0.09 mag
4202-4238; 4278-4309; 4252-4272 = -0.05 mag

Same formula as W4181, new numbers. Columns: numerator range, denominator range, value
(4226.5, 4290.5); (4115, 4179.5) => 0.87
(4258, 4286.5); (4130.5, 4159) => 0.96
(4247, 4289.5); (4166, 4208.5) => 0.92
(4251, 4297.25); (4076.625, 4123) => 0.86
